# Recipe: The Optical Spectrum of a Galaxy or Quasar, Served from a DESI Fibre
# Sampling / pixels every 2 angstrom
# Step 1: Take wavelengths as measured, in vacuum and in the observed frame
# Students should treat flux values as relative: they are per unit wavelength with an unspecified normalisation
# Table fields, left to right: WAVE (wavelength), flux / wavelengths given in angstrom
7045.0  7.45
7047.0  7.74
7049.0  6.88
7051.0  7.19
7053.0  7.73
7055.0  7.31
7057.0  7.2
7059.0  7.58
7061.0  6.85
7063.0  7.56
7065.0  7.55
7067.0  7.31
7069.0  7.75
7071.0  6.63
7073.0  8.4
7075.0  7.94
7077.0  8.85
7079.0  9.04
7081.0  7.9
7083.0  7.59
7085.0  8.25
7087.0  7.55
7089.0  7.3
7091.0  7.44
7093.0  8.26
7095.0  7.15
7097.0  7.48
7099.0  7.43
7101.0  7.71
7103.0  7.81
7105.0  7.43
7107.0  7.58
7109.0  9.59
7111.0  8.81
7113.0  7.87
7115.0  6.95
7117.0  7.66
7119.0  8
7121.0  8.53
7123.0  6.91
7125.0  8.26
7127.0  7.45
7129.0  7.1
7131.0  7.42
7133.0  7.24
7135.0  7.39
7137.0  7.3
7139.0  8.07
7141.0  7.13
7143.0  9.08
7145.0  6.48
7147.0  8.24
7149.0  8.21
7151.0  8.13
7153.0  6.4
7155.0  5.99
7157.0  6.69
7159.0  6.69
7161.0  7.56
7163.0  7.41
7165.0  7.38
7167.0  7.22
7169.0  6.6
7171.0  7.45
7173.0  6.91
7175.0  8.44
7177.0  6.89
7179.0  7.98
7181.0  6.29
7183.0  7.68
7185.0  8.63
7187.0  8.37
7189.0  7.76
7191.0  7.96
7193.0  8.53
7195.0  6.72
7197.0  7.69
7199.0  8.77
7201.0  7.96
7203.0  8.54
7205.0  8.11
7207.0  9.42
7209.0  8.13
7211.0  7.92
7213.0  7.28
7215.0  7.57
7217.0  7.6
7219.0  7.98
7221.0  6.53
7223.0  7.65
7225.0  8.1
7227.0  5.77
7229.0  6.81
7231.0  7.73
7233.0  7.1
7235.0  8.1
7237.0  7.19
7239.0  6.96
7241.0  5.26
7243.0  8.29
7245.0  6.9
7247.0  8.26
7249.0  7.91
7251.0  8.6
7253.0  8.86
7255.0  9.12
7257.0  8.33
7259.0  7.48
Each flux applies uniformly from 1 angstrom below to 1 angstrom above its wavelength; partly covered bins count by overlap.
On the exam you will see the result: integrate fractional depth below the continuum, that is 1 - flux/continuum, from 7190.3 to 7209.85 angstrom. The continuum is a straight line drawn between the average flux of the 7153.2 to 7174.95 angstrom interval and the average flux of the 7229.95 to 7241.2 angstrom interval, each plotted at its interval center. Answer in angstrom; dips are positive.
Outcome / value -3.0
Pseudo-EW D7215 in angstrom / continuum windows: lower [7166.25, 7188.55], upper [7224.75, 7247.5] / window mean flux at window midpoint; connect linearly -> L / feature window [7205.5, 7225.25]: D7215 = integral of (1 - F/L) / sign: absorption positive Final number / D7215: -1.5 angstrom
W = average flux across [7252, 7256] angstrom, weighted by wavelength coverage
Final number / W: 8.99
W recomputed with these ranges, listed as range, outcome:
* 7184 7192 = 8.18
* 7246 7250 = 8.09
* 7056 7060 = 7.39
